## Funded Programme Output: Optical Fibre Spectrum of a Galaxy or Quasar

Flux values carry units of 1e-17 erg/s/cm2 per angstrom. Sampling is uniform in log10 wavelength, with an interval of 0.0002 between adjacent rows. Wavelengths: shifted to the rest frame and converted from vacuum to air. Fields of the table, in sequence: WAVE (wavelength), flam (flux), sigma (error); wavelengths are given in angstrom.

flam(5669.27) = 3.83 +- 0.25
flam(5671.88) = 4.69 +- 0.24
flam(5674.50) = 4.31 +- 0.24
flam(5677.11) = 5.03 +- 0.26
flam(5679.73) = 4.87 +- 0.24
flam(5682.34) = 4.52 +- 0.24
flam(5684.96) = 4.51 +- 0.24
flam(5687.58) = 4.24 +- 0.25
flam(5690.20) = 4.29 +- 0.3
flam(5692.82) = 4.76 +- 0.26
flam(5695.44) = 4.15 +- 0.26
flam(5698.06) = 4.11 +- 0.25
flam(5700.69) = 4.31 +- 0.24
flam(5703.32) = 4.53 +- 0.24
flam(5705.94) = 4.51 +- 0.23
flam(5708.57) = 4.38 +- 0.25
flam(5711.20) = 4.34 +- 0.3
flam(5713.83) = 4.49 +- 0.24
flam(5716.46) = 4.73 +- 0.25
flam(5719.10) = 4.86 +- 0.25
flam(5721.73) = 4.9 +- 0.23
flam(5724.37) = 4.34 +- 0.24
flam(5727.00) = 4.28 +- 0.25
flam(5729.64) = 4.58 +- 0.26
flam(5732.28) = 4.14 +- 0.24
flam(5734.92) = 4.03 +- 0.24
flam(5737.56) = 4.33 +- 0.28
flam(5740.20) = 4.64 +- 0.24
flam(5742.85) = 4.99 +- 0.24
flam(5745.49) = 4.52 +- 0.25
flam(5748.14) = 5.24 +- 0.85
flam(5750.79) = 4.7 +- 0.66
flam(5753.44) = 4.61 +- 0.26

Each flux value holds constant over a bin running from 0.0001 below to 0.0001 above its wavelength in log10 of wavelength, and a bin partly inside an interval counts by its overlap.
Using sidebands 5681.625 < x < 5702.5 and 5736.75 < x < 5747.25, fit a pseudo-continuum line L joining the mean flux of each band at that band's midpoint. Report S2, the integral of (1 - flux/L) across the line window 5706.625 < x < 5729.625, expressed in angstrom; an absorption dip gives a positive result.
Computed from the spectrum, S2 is -0.1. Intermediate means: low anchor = 4.36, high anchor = 4.66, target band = 4.54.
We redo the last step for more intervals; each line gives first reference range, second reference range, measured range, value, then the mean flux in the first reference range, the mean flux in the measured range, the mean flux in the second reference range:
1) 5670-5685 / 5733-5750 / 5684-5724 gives 1.33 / 4.63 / 4.47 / 4.61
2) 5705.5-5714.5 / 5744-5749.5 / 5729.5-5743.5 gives 1.00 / 4.42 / 4.41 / 4.88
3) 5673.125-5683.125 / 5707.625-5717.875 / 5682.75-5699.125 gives 0.92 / 4.69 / 4.36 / 4.49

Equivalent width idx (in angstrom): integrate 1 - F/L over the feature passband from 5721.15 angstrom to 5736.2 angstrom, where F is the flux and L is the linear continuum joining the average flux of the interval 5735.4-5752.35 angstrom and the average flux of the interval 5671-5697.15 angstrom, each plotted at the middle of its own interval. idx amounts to 1.0 angstrom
